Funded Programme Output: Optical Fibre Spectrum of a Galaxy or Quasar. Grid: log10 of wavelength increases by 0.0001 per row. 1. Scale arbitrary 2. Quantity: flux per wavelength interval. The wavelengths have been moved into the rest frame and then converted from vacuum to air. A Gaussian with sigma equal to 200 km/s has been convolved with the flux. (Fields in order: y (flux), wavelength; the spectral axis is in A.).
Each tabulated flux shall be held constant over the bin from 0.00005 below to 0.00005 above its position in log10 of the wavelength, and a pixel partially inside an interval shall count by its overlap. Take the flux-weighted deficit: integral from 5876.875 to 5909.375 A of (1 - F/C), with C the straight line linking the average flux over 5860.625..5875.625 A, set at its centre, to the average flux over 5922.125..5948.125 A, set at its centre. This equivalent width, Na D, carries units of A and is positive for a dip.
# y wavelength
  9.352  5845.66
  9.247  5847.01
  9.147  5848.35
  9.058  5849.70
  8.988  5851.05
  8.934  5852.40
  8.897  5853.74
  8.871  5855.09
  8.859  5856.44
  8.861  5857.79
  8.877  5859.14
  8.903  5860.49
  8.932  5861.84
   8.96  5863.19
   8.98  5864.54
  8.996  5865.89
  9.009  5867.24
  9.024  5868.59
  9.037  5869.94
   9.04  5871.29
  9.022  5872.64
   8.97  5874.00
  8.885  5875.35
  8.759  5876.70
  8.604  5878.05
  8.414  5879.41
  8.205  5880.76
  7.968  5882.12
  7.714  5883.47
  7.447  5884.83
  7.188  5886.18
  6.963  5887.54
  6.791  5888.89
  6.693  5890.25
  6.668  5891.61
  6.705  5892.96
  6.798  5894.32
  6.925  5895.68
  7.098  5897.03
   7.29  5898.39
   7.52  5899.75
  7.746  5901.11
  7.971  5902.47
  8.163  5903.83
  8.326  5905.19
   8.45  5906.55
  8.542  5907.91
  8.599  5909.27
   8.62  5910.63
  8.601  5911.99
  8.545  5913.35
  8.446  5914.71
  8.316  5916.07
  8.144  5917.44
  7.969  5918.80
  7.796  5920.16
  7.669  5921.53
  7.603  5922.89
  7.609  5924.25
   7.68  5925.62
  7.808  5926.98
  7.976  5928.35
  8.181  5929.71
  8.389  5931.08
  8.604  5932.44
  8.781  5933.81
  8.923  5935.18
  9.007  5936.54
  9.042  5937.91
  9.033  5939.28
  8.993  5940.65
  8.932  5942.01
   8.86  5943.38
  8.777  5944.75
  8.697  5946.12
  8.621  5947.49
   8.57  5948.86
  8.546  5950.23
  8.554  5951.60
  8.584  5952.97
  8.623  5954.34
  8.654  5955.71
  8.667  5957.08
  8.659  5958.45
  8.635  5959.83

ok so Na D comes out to 4.4 A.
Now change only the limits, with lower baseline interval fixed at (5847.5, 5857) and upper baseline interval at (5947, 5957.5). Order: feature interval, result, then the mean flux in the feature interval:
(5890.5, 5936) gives 4.2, 7.95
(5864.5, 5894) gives 2.6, 8.11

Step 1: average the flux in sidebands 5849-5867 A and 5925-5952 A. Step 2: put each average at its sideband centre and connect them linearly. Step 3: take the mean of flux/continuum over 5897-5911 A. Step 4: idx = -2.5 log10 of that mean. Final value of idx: 0.089 mag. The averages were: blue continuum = 8.93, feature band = 8.06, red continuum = 8.6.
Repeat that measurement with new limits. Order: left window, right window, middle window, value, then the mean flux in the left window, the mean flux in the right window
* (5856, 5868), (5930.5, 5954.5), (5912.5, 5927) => 0.11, 8.93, 8.76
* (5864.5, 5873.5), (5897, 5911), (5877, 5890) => 0.12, 9.02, 8.06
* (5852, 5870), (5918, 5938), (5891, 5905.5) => 0.16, 8.94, 8.18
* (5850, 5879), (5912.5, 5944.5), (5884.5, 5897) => 0.25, 8.92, 8.37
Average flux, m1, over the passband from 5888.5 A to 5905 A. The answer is 7.24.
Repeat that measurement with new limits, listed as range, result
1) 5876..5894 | 7.53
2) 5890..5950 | 8.14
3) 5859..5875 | 8.98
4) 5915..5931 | 7.92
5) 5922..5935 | 8.1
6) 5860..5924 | 8.1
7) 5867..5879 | 8.91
